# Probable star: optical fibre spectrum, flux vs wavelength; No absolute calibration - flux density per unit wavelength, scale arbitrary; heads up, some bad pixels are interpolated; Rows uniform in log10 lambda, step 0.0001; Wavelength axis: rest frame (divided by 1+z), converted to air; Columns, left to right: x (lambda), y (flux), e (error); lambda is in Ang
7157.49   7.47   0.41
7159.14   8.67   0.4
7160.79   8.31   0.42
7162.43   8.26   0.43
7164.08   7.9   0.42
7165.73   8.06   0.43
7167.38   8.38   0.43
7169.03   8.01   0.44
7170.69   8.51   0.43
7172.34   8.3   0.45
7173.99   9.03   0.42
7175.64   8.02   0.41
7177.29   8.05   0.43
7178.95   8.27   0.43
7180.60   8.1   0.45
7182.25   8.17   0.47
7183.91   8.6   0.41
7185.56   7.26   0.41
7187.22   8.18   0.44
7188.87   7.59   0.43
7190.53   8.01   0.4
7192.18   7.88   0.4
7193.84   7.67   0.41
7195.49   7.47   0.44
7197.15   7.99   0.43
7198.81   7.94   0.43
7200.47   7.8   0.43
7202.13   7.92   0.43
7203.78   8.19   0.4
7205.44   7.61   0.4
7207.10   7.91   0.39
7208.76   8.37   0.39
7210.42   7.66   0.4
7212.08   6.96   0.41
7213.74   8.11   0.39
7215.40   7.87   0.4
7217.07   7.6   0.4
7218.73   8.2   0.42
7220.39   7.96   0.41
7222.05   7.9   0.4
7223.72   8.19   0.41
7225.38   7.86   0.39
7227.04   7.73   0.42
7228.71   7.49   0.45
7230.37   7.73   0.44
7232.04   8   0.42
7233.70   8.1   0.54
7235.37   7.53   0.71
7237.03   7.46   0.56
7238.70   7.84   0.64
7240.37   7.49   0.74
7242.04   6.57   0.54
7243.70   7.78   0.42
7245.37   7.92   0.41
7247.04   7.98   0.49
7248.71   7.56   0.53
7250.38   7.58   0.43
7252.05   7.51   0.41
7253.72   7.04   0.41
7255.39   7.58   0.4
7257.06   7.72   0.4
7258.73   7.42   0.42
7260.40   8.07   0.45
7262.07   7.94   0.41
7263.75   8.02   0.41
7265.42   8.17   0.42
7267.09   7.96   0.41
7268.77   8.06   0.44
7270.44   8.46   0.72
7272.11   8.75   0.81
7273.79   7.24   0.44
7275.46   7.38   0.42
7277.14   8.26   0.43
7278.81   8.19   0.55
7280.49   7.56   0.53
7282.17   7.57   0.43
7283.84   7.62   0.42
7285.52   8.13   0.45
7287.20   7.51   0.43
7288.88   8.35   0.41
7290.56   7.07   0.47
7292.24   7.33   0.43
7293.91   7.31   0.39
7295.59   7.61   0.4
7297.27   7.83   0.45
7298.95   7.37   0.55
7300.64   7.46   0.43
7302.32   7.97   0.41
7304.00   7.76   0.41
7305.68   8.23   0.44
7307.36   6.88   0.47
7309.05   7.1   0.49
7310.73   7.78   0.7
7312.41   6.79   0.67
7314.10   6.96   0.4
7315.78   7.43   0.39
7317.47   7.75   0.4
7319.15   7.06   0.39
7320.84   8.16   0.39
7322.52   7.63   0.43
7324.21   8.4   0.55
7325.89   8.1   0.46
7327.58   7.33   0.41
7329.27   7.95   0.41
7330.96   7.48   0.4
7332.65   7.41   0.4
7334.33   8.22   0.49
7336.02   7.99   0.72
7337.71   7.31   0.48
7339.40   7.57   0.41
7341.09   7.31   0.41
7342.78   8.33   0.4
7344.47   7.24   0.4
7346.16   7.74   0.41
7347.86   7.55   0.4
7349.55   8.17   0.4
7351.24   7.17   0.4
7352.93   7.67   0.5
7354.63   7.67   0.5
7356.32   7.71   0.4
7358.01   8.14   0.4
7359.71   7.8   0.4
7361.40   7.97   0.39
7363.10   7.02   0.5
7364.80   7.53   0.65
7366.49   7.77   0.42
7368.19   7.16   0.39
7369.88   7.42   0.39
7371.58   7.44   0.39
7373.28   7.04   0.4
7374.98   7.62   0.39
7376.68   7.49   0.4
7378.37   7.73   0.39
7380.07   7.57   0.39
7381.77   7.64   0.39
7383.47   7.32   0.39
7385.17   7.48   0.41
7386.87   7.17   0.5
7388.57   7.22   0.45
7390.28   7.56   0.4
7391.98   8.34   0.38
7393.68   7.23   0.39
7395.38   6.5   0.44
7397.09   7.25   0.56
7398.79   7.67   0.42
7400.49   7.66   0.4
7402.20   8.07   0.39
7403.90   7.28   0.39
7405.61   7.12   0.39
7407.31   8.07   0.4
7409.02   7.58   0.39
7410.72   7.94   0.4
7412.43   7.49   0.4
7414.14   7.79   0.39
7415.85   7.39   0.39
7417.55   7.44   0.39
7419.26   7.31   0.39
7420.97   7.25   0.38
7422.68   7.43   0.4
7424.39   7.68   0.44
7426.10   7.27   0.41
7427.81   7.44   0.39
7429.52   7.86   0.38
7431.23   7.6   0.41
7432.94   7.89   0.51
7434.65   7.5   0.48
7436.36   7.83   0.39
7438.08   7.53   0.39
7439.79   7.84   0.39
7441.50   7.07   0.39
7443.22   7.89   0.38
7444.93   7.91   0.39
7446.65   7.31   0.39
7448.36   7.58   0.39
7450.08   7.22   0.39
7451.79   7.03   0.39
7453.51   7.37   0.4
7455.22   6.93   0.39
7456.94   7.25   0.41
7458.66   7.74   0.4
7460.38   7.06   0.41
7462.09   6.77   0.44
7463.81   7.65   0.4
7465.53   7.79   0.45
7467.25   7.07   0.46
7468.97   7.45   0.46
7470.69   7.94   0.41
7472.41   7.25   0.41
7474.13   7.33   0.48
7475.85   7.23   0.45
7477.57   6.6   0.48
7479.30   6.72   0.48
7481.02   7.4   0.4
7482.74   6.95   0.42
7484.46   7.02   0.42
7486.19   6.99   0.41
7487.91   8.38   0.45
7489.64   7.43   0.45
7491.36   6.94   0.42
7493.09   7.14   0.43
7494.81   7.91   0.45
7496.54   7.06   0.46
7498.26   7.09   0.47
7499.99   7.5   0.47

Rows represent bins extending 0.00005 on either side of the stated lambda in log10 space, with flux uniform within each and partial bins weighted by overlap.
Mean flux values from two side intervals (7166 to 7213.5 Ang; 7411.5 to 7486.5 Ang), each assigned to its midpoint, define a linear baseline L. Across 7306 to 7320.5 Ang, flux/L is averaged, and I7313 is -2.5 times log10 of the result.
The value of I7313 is 0.06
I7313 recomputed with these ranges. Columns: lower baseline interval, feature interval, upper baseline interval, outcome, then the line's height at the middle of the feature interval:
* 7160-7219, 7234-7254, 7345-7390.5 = 0.044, 7.86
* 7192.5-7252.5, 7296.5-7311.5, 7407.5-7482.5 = 0.007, 7.64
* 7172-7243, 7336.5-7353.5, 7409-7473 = 0.004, 7.64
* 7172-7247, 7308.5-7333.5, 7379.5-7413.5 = 0.013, 7.65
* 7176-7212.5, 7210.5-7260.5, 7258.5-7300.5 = 0.024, 7.86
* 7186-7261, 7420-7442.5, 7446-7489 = -0.029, 7.35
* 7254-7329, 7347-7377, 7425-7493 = 0.000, 7.57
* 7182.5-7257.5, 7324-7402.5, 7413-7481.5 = -0.006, 7.54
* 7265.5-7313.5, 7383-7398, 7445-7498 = 0.019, 7.47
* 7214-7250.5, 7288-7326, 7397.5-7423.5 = 0.014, 7.67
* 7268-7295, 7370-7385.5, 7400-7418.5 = 0.027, 7.66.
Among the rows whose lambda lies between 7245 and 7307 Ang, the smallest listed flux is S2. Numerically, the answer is 7.04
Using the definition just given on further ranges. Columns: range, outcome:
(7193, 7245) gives 6.57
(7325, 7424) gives 6.5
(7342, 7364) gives 7.02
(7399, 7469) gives 6.77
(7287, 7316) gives 6.79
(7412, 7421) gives 7.25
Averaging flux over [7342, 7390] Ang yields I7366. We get 7.56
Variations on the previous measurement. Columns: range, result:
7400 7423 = 7.56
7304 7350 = 7.62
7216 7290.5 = 7.79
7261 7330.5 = 7.72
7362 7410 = 7.47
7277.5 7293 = 7.72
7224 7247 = 7.68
